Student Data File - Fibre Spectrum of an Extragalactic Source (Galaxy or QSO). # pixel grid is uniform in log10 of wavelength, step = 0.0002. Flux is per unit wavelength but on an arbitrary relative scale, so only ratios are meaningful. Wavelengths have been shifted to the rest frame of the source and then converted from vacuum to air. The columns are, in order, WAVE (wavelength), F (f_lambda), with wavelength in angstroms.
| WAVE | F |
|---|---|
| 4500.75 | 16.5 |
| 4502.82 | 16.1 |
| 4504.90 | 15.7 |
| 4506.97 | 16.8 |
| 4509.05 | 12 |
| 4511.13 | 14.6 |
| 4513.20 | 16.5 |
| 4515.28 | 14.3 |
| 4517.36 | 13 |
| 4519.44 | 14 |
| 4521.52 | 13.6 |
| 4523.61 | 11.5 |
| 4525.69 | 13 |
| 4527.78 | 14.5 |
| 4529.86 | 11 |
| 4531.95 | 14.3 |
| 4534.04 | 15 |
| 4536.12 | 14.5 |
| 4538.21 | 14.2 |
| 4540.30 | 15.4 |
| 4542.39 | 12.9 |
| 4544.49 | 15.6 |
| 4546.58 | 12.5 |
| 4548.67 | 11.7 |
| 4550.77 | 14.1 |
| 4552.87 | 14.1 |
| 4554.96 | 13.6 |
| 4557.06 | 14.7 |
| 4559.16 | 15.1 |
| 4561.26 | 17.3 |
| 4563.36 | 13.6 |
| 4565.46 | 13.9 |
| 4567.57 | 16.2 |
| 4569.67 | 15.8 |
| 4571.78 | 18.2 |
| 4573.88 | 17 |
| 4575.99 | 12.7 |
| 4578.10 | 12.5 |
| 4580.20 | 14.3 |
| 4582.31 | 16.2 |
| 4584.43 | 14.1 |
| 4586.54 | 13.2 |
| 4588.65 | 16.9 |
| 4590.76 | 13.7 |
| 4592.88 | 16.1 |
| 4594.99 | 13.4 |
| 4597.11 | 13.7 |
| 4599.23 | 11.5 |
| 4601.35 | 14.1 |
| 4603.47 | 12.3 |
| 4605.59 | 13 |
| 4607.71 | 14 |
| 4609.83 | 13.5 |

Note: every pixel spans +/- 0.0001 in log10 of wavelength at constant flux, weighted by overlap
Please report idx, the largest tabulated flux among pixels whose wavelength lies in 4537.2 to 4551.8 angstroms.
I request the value 15.6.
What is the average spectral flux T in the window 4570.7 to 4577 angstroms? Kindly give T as 16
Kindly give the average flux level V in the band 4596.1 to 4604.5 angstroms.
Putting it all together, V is 12.9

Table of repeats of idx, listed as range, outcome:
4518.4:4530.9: 14.5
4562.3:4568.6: 16.2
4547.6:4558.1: 14.7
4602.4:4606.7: 13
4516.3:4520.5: 14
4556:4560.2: 15.1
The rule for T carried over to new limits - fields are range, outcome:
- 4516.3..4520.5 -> 13.5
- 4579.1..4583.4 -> 15.2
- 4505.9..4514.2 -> 15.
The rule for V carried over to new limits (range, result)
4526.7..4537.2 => 13.9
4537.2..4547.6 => 14.1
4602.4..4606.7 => 12.7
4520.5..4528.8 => 13.1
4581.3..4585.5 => 15.1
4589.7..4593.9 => 14.9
